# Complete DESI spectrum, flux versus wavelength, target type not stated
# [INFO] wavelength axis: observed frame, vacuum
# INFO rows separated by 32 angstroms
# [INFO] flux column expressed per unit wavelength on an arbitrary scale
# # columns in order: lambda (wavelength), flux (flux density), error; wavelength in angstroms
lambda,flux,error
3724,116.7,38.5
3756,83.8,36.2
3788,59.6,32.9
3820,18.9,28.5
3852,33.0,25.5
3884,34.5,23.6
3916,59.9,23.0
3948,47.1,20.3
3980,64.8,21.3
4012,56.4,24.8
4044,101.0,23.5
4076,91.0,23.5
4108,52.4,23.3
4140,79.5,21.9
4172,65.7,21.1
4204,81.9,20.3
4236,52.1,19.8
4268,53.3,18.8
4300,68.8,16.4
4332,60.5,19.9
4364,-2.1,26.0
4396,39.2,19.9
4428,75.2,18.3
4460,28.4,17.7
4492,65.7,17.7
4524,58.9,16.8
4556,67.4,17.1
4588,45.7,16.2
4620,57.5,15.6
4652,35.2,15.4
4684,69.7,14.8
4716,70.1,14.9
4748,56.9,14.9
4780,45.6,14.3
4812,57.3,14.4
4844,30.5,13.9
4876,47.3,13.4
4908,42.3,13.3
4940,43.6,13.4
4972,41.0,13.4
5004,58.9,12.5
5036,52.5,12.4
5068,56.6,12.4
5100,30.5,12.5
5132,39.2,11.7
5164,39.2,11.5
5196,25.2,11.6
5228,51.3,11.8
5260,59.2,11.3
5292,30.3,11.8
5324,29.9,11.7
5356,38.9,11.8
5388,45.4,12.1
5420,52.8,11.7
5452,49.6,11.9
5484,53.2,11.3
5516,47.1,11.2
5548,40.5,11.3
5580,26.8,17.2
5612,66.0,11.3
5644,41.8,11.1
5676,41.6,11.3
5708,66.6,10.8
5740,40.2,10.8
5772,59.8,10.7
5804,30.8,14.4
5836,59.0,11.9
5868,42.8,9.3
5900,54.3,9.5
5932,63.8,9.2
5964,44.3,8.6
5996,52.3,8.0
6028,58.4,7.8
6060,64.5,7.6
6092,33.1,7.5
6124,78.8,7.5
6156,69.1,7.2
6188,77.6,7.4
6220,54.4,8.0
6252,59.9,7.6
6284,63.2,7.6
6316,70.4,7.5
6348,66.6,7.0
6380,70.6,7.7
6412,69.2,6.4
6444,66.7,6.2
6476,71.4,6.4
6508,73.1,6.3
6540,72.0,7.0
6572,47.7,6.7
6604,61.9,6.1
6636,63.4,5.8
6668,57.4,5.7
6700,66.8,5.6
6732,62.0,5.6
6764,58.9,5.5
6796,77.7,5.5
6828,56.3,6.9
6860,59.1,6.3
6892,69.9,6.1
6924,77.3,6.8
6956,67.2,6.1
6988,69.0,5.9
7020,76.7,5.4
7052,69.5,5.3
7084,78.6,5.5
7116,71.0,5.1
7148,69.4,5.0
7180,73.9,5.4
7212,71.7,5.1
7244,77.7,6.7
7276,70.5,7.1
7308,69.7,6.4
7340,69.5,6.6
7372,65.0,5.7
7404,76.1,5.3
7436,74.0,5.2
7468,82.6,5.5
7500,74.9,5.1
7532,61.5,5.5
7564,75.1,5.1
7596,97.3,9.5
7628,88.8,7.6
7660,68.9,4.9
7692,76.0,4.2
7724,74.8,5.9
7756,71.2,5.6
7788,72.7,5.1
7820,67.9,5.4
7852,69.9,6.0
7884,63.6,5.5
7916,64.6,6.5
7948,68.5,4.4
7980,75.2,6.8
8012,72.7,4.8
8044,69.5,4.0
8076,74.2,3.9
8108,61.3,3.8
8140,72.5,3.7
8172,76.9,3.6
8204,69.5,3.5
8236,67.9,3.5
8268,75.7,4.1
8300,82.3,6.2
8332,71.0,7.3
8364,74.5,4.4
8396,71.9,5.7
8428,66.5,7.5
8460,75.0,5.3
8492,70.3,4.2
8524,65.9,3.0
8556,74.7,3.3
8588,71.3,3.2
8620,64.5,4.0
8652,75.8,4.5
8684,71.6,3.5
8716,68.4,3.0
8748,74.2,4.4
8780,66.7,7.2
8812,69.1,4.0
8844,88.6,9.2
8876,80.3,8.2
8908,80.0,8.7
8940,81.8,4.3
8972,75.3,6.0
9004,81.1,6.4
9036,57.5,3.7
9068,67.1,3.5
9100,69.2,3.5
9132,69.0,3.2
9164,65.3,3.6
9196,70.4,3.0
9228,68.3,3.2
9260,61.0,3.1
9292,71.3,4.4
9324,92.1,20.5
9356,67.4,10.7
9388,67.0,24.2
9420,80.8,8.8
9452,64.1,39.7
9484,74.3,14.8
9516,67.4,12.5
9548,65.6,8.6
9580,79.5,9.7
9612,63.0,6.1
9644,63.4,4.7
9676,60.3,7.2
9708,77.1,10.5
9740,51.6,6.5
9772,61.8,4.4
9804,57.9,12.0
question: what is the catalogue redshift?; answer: 0.534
